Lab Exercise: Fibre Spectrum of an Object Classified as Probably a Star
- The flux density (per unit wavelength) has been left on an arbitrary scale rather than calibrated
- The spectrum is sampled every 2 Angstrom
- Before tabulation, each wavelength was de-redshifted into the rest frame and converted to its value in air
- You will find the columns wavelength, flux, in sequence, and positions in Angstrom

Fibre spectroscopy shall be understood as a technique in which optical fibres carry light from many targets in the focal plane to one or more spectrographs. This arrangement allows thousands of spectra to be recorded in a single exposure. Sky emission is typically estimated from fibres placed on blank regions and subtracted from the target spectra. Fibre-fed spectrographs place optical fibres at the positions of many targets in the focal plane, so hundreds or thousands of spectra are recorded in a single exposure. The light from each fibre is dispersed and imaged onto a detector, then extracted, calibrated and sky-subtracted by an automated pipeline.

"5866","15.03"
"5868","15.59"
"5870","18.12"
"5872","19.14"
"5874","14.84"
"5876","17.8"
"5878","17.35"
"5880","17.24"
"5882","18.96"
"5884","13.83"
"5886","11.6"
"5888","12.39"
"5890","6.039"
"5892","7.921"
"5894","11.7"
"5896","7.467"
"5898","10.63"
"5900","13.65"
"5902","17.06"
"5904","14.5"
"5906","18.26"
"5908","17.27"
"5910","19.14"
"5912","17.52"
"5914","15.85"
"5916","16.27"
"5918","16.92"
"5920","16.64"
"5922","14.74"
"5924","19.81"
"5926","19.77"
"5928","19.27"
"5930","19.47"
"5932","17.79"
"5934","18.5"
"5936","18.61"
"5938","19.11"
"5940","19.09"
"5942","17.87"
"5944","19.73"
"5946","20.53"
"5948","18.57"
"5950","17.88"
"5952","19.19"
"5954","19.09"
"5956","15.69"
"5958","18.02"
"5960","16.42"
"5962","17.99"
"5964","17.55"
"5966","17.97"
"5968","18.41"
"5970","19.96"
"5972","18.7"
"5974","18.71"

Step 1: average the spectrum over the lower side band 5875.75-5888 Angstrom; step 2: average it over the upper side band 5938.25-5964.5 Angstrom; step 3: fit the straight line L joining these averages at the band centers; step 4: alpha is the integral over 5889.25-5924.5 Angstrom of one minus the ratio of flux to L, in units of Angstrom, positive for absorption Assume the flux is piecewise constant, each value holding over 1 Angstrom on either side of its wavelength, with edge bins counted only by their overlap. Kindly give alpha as 4.7 Angstrom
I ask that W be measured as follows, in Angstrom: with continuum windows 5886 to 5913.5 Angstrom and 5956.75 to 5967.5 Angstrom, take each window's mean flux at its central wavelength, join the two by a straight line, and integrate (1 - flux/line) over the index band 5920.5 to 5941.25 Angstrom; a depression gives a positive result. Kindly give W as -4.17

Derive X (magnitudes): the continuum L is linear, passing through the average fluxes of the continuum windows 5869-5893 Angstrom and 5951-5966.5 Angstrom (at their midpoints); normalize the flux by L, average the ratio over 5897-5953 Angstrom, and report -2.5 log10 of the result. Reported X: -0.08 mag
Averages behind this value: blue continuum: 14.6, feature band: 17.6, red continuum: 17.7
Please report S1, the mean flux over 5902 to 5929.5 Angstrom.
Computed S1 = 17.4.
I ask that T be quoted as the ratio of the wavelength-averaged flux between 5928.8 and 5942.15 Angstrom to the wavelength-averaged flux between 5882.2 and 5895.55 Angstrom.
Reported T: 1.71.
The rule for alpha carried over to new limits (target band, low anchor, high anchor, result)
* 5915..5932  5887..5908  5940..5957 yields -2.60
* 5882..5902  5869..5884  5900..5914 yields 6.80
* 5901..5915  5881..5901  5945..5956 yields -3.72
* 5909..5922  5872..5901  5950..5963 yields -1.58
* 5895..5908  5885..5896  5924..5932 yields -1.20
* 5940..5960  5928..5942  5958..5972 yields -0.02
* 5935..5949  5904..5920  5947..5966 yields -1.18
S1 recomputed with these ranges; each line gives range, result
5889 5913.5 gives 13.5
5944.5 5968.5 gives 18.1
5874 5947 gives 16.1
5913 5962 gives 18.1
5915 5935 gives 17.9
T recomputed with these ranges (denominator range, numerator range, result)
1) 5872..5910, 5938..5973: 1.31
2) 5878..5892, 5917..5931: 1.37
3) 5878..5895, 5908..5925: 1.34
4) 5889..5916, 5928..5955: 1.38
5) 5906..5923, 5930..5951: 1.11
